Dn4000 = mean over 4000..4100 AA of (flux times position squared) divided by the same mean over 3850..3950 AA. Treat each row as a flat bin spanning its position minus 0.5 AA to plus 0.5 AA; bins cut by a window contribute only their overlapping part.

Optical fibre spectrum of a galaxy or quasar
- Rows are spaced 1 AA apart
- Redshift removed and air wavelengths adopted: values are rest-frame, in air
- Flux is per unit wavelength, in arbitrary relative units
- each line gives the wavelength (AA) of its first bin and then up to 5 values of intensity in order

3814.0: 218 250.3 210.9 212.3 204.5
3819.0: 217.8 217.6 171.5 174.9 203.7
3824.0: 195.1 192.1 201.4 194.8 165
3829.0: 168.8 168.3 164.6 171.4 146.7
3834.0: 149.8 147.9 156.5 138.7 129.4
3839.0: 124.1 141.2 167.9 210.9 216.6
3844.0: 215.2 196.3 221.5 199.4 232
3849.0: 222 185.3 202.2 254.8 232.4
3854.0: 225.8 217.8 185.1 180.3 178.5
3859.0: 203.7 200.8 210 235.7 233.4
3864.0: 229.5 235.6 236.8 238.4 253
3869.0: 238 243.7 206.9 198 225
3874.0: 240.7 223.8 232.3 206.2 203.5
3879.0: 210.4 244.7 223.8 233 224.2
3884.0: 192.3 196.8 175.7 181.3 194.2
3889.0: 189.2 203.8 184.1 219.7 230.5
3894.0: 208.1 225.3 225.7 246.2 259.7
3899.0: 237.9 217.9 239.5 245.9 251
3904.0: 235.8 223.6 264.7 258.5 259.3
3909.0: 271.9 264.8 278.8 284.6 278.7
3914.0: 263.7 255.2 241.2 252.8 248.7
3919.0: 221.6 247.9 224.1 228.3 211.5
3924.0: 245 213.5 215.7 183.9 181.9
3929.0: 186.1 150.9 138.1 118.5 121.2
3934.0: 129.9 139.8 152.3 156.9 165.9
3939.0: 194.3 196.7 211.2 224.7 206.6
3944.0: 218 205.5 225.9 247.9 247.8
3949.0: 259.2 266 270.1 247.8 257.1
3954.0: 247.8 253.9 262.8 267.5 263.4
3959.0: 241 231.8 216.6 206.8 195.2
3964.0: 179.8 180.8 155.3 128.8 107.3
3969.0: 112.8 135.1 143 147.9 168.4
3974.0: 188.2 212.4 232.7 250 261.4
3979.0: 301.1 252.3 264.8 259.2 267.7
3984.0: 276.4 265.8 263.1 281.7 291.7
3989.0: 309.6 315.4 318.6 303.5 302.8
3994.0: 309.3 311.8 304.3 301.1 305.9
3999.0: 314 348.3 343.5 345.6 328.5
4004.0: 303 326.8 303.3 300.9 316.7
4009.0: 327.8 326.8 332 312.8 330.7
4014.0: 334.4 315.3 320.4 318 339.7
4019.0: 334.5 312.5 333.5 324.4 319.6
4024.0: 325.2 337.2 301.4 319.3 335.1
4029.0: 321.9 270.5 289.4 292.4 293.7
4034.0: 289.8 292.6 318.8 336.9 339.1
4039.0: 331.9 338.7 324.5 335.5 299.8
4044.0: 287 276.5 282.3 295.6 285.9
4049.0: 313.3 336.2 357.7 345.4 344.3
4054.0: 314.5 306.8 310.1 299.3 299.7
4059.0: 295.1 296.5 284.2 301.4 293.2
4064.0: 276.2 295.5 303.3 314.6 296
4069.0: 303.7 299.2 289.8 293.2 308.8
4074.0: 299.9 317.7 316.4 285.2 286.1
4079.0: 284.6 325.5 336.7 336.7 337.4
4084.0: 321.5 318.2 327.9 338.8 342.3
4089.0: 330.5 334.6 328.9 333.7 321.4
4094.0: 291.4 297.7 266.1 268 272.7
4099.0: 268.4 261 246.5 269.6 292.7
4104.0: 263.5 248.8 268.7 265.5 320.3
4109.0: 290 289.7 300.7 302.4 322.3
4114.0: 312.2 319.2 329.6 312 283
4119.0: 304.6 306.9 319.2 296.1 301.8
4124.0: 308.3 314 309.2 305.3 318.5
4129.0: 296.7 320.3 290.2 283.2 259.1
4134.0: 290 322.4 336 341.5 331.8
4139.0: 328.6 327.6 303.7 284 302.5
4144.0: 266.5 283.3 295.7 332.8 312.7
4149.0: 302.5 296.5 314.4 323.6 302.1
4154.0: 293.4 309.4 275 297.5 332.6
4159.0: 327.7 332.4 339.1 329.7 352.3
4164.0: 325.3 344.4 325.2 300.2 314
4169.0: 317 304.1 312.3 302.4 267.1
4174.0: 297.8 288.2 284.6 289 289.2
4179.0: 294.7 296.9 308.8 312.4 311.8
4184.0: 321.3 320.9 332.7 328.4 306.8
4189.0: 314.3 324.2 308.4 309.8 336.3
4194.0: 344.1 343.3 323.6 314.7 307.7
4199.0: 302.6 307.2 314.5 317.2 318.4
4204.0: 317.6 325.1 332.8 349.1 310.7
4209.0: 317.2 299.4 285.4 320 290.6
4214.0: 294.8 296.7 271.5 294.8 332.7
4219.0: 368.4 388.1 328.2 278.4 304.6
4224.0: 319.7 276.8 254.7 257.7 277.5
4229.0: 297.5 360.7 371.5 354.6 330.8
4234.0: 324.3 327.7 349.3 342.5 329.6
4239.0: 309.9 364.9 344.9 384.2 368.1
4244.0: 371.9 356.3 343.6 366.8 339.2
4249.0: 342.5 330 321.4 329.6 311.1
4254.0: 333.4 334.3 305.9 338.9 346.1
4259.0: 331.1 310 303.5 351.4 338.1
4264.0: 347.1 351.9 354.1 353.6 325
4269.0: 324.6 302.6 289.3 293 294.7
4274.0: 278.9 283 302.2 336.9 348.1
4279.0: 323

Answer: 1.5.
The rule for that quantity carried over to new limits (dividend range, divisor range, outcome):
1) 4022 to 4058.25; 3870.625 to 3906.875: 1.53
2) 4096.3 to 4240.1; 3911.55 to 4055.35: 1.28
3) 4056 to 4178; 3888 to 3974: 1.56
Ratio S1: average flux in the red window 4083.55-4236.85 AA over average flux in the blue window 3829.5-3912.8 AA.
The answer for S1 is 1.45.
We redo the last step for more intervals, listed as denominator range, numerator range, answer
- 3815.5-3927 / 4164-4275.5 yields 1.50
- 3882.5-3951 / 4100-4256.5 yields 1.44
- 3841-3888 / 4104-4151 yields 1.41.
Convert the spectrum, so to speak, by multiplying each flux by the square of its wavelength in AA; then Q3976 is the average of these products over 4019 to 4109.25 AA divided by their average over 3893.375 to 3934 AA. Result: 1.5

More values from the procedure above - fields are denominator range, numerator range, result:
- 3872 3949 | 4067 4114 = 1.52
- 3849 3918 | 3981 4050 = 1.46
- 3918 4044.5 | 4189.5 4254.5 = 1.40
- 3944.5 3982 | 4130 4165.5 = 1.57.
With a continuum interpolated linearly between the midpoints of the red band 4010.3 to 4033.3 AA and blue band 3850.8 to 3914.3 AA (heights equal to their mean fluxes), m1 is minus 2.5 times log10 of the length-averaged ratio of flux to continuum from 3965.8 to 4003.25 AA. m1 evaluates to 0.15 mag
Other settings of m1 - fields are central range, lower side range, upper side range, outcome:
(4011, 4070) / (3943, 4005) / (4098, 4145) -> -0.15 mag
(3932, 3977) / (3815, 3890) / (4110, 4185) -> 0.19 mag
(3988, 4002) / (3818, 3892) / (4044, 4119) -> -0.19 mag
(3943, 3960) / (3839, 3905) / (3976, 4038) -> 0.10 mag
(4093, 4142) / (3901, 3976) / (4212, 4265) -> -0.06 mag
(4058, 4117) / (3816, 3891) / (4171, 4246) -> -0.09 mag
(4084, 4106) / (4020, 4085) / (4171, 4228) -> 0.05 mag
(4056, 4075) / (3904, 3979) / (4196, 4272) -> -0.15 mag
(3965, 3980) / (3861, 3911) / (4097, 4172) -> 0.35 mag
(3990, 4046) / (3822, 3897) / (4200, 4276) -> -0.24 mag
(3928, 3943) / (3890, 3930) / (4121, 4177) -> 0.42 mag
